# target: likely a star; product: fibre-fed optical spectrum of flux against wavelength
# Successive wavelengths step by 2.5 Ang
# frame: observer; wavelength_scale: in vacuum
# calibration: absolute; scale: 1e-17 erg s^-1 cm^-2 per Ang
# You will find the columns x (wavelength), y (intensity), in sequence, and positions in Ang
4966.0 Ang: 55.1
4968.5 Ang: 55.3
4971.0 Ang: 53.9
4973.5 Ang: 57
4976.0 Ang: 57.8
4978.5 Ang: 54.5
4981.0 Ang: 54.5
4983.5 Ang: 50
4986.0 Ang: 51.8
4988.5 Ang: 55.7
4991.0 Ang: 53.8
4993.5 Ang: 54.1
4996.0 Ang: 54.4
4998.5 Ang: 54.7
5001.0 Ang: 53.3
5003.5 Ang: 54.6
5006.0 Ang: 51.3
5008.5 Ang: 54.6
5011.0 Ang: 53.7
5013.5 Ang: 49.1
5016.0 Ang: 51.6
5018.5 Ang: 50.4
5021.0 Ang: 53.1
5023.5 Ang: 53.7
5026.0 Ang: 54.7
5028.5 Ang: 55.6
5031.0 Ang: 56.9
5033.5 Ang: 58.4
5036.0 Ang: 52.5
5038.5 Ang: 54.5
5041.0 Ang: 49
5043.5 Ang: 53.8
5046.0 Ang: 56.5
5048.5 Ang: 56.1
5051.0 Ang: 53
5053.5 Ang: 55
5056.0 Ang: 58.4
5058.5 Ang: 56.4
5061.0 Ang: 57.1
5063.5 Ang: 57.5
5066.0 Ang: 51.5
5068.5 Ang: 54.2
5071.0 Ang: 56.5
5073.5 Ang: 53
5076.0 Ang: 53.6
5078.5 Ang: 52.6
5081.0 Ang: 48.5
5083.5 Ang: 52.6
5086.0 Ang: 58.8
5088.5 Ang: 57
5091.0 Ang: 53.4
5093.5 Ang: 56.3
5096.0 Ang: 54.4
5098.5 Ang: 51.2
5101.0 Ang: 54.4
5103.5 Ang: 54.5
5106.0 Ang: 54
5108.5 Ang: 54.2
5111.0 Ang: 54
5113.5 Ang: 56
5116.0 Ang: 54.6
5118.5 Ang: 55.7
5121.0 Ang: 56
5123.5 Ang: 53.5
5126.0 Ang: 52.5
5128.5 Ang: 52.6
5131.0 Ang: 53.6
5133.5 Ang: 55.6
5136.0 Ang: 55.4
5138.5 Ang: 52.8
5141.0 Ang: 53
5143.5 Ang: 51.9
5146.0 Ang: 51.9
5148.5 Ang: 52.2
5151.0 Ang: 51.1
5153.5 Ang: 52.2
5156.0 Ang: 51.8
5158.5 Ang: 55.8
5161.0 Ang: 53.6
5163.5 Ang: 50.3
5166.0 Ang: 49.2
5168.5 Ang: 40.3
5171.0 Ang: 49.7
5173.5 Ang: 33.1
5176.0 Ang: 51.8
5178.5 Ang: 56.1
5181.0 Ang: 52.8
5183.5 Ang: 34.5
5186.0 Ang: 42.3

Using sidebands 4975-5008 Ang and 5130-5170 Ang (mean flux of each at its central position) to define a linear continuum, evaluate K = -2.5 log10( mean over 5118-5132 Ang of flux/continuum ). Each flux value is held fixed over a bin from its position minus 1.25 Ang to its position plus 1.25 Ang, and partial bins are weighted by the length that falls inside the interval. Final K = -0.03 mag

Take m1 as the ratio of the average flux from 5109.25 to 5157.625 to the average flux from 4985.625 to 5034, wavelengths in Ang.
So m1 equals 1.0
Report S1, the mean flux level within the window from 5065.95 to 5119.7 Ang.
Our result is 54.2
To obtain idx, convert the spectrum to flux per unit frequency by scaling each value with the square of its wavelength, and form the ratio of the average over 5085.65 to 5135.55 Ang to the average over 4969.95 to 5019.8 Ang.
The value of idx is 1.07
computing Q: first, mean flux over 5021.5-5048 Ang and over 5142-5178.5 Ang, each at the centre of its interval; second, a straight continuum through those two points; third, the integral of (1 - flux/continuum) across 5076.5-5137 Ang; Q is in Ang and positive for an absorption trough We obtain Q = -2.7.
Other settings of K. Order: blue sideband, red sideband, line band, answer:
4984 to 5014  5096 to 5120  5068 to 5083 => 0.02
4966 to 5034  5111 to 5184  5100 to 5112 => -0.04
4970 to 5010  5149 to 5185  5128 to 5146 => -0.08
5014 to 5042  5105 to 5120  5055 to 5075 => -0.03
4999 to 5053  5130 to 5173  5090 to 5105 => -0.03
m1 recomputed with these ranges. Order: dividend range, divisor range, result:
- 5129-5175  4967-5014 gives 0.94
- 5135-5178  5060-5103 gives 0.93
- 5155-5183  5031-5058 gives 0.89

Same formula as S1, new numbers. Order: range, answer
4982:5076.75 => 54.1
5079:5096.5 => 54.4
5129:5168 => 52.5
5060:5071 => 55.2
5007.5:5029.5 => 52.9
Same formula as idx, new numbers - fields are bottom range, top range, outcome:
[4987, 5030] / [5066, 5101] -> 1.04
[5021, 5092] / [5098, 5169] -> 1.00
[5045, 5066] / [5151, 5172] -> 0.94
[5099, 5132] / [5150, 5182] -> 0.94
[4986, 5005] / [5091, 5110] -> 1.04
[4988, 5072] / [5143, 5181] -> 0.97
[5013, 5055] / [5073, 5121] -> 1.03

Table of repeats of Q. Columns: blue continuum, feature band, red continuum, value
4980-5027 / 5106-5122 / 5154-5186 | -1.67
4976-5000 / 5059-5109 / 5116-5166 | -0.79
